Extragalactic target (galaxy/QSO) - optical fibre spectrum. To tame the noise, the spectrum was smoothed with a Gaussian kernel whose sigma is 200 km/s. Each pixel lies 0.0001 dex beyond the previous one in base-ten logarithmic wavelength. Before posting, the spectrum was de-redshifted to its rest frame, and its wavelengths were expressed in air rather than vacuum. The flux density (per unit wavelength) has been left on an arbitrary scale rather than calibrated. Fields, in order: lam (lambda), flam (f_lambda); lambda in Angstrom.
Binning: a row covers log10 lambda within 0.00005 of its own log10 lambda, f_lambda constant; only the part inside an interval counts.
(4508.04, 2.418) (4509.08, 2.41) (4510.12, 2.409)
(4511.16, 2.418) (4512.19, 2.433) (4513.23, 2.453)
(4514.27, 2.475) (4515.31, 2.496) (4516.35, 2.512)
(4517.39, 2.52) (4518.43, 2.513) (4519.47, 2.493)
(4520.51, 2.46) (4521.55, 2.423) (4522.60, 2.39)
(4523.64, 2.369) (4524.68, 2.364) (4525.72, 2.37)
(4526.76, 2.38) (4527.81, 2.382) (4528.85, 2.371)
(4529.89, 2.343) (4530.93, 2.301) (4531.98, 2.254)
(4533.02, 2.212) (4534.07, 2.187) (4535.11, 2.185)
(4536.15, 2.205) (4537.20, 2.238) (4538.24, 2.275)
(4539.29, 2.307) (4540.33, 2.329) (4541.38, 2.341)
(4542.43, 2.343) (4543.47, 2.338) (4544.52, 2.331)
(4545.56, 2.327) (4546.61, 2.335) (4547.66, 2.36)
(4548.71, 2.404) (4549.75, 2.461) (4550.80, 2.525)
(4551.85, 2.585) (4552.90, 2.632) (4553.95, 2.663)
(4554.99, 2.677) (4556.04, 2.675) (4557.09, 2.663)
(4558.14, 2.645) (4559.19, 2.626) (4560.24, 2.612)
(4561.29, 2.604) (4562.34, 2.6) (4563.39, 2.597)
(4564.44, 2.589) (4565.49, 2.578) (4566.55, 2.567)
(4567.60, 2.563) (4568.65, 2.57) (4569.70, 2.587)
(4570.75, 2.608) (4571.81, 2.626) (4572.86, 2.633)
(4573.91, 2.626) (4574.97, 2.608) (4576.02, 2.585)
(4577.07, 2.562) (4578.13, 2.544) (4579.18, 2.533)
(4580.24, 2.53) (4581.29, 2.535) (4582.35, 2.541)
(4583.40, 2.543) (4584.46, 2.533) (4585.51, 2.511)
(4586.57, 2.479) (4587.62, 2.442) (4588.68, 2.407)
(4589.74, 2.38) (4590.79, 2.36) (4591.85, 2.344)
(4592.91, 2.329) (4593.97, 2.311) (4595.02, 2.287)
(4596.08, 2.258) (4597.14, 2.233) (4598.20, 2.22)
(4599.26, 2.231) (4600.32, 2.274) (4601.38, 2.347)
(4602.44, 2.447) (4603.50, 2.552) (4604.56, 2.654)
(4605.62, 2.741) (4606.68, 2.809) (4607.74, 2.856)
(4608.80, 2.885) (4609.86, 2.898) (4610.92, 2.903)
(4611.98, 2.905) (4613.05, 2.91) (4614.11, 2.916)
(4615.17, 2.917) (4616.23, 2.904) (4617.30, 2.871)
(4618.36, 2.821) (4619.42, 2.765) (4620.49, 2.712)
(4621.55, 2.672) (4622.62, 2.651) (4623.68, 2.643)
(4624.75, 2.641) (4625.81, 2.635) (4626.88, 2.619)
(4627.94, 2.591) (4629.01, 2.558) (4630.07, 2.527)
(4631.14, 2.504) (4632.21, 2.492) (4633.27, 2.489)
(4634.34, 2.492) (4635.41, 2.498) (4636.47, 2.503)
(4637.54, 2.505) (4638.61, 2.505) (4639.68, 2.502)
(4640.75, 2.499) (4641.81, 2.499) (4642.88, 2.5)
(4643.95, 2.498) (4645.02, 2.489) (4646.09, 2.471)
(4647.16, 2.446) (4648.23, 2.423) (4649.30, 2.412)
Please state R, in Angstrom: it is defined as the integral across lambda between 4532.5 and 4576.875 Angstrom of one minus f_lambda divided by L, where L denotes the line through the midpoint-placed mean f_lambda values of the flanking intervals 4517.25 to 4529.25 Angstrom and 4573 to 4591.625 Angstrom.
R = -0.3 Angstrom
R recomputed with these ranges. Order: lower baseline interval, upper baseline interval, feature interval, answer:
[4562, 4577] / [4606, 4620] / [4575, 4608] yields 3.3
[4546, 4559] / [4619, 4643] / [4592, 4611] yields 0.4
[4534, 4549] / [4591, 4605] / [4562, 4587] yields -2.6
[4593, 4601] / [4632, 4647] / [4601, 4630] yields -4.5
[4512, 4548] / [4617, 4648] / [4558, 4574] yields -1.1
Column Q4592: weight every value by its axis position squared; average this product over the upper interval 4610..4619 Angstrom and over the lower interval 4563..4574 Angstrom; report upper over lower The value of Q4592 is 1.14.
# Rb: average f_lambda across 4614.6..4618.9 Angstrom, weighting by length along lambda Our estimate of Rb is 2.88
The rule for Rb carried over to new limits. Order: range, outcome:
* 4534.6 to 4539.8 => 2.24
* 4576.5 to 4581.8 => 2.54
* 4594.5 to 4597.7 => 2.26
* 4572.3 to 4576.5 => 2.62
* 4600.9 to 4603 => 2.4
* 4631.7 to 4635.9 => 2.49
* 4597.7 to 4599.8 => 2.22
